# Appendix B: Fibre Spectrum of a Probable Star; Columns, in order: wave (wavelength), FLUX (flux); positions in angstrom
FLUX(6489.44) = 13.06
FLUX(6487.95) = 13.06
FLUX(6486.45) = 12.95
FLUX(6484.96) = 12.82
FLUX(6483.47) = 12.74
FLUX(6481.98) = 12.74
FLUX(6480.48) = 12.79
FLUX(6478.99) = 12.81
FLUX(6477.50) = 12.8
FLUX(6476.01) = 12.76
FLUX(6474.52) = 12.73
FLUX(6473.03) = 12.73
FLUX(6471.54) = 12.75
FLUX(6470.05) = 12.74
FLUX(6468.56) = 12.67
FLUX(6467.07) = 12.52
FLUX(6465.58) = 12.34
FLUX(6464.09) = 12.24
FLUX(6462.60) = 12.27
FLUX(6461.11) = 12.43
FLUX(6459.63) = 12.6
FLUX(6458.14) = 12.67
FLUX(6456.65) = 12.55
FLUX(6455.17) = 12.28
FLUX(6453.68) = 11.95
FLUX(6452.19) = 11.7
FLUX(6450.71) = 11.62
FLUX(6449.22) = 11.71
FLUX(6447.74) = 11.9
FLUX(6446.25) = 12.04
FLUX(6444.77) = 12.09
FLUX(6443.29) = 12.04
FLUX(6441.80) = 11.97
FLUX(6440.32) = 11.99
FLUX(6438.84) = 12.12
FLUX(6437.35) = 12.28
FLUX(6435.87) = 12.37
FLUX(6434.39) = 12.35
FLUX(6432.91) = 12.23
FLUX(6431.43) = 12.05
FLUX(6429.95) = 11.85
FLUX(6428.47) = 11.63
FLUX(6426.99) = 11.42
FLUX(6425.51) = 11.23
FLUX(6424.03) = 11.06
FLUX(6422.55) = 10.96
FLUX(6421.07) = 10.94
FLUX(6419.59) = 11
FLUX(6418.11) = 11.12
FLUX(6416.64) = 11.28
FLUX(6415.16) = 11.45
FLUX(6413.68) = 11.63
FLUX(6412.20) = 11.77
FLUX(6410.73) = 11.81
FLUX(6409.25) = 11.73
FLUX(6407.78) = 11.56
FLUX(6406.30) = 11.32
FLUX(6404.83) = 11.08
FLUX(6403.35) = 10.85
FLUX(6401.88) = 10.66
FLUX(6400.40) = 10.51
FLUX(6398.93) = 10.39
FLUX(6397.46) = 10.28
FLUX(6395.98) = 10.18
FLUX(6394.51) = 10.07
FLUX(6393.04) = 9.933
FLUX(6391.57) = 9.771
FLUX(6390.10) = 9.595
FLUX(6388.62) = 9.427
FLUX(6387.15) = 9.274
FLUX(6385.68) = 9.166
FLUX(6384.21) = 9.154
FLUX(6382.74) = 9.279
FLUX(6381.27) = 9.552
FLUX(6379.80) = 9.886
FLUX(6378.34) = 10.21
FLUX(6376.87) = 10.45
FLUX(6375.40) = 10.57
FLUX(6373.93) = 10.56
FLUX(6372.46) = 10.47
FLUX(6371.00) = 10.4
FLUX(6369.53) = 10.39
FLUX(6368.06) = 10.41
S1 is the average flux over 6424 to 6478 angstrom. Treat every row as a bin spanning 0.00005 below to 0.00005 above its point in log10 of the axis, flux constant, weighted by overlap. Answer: 12.2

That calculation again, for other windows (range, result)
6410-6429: 11.3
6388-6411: 10.6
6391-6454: 11.4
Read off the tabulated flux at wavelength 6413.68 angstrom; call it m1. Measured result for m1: 11.63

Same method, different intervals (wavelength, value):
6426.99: 11.42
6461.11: 12.43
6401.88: 10.66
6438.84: 12.12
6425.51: 11.23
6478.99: 12.81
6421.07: 10.94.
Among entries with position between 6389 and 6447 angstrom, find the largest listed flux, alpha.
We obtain 12.37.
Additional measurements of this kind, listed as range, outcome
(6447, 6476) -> 12.75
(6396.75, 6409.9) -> 11.73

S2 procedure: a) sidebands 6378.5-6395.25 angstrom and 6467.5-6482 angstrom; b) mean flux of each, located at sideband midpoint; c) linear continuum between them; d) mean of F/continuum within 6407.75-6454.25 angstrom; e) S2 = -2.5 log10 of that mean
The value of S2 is -0.05 mag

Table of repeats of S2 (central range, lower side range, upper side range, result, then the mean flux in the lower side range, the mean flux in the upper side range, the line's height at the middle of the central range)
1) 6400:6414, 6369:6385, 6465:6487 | -0.04 mag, 10.1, 12.7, 10.9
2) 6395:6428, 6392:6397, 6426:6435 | -0.02 mag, 10.1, 11.9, 10.9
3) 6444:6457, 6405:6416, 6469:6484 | 0.03 mag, 11.6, 12.8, 12.3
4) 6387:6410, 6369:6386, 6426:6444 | 0.03 mag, 10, 12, 10.8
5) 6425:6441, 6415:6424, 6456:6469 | -0.04 mag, 11.1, 12.5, 11.5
